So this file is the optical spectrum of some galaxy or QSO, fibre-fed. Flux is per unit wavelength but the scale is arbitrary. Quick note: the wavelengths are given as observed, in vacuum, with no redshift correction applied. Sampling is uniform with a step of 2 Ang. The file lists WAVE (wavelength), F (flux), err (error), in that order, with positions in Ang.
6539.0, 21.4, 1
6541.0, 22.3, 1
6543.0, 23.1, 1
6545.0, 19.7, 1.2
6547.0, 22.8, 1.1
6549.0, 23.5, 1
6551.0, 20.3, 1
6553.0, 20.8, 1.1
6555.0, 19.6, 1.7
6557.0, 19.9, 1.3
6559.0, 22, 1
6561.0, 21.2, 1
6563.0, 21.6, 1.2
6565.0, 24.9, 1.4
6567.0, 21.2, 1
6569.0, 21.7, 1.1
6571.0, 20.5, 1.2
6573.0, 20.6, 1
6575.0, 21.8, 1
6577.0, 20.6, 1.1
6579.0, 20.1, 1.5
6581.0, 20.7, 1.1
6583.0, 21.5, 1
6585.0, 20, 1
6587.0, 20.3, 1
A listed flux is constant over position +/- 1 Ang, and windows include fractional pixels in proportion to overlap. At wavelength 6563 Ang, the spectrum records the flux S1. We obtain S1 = 21.6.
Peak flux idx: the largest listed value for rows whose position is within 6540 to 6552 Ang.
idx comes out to 23.5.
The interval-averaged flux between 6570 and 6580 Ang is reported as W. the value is 20.7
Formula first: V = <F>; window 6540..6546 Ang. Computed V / 21.7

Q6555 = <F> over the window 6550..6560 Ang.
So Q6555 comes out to 20.5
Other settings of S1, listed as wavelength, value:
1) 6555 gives 19.6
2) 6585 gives 20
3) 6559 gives 22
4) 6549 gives 23.5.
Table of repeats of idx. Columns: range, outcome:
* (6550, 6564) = 22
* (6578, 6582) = 20.7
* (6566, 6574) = 21.7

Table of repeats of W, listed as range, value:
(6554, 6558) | 19.8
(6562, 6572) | 22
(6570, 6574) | 20.6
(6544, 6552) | 21.6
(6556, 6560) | 20.9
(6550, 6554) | 20.6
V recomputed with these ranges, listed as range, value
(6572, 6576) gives 21.2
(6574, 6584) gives 20.9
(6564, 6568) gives 23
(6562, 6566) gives 23.2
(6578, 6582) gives 20.4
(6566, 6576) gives 21.2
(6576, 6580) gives 20.4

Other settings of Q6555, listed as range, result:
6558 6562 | 21.6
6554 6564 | 20.9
